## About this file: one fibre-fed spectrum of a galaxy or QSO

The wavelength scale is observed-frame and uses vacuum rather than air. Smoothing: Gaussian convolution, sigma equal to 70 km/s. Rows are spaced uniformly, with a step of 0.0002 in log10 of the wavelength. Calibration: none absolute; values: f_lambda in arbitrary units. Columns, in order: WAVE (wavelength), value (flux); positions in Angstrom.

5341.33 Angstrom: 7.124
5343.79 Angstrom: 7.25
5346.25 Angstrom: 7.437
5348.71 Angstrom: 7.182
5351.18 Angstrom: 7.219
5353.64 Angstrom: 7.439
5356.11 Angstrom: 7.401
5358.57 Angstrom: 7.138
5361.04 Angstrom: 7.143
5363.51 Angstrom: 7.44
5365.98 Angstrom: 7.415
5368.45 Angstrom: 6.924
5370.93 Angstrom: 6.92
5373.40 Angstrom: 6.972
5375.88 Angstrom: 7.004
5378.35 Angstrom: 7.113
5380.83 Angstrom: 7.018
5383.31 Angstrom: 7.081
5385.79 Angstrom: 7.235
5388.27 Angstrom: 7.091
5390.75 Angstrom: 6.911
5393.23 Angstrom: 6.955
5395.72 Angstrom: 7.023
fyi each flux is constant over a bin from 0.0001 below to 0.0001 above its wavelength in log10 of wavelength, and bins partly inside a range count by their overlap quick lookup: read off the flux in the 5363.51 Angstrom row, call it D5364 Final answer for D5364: 7.44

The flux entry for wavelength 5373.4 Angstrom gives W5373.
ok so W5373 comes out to 6.972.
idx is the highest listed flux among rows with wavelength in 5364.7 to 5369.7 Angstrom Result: 7.415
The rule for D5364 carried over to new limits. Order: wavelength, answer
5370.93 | 6.92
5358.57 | 7.138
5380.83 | 7.018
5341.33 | 7.124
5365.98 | 7.415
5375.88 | 7.004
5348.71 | 7.182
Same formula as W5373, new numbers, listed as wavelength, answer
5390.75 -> 6.911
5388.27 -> 7.091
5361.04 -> 7.143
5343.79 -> 7.25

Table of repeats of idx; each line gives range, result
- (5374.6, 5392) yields 7.235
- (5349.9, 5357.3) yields 7.439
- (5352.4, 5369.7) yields 7.44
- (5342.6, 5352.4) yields 7.437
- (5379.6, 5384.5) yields 7.081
